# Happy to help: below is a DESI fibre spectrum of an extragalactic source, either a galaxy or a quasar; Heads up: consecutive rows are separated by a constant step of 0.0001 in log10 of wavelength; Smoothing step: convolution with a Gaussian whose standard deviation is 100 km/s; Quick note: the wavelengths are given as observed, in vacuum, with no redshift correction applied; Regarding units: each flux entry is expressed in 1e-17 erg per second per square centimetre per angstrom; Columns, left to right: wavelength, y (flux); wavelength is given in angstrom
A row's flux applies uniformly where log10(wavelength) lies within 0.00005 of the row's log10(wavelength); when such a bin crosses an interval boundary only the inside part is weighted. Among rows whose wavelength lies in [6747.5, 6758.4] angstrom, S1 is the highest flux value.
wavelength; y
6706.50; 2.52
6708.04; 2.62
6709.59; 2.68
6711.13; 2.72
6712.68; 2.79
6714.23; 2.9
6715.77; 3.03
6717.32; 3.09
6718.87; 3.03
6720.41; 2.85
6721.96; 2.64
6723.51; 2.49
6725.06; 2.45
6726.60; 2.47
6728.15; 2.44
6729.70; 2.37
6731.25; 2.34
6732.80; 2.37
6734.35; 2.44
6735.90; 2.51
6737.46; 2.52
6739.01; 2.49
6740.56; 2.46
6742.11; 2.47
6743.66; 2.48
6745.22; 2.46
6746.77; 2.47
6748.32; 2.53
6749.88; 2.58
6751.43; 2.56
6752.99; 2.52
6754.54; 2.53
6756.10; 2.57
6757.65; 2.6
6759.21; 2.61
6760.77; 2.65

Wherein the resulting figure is 2.6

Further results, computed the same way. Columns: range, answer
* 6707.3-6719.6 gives 3.09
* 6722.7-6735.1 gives 2.49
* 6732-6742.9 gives 2.52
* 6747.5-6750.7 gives 2.58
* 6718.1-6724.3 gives 3.03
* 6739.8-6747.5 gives 2.48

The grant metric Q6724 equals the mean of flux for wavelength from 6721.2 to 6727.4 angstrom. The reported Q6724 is 2.51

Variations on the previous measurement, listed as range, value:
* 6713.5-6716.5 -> 2.97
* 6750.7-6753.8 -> 2.54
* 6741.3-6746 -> 2.47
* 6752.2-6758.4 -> 2.56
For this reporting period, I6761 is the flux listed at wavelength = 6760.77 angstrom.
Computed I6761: 2.65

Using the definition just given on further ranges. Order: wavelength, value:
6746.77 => 2.47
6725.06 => 2.45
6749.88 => 2.58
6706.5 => 2.52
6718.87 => 3.03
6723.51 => 2.49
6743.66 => 2.48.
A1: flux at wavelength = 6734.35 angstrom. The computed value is 2.44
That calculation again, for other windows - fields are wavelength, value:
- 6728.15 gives 2.44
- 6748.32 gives 2.53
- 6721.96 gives 2.64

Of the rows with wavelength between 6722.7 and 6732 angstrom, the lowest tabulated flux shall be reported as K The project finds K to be 2.34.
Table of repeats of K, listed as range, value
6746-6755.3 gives 2.47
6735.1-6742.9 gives 2.46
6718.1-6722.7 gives 2.64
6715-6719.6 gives 3.03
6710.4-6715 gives 2.72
